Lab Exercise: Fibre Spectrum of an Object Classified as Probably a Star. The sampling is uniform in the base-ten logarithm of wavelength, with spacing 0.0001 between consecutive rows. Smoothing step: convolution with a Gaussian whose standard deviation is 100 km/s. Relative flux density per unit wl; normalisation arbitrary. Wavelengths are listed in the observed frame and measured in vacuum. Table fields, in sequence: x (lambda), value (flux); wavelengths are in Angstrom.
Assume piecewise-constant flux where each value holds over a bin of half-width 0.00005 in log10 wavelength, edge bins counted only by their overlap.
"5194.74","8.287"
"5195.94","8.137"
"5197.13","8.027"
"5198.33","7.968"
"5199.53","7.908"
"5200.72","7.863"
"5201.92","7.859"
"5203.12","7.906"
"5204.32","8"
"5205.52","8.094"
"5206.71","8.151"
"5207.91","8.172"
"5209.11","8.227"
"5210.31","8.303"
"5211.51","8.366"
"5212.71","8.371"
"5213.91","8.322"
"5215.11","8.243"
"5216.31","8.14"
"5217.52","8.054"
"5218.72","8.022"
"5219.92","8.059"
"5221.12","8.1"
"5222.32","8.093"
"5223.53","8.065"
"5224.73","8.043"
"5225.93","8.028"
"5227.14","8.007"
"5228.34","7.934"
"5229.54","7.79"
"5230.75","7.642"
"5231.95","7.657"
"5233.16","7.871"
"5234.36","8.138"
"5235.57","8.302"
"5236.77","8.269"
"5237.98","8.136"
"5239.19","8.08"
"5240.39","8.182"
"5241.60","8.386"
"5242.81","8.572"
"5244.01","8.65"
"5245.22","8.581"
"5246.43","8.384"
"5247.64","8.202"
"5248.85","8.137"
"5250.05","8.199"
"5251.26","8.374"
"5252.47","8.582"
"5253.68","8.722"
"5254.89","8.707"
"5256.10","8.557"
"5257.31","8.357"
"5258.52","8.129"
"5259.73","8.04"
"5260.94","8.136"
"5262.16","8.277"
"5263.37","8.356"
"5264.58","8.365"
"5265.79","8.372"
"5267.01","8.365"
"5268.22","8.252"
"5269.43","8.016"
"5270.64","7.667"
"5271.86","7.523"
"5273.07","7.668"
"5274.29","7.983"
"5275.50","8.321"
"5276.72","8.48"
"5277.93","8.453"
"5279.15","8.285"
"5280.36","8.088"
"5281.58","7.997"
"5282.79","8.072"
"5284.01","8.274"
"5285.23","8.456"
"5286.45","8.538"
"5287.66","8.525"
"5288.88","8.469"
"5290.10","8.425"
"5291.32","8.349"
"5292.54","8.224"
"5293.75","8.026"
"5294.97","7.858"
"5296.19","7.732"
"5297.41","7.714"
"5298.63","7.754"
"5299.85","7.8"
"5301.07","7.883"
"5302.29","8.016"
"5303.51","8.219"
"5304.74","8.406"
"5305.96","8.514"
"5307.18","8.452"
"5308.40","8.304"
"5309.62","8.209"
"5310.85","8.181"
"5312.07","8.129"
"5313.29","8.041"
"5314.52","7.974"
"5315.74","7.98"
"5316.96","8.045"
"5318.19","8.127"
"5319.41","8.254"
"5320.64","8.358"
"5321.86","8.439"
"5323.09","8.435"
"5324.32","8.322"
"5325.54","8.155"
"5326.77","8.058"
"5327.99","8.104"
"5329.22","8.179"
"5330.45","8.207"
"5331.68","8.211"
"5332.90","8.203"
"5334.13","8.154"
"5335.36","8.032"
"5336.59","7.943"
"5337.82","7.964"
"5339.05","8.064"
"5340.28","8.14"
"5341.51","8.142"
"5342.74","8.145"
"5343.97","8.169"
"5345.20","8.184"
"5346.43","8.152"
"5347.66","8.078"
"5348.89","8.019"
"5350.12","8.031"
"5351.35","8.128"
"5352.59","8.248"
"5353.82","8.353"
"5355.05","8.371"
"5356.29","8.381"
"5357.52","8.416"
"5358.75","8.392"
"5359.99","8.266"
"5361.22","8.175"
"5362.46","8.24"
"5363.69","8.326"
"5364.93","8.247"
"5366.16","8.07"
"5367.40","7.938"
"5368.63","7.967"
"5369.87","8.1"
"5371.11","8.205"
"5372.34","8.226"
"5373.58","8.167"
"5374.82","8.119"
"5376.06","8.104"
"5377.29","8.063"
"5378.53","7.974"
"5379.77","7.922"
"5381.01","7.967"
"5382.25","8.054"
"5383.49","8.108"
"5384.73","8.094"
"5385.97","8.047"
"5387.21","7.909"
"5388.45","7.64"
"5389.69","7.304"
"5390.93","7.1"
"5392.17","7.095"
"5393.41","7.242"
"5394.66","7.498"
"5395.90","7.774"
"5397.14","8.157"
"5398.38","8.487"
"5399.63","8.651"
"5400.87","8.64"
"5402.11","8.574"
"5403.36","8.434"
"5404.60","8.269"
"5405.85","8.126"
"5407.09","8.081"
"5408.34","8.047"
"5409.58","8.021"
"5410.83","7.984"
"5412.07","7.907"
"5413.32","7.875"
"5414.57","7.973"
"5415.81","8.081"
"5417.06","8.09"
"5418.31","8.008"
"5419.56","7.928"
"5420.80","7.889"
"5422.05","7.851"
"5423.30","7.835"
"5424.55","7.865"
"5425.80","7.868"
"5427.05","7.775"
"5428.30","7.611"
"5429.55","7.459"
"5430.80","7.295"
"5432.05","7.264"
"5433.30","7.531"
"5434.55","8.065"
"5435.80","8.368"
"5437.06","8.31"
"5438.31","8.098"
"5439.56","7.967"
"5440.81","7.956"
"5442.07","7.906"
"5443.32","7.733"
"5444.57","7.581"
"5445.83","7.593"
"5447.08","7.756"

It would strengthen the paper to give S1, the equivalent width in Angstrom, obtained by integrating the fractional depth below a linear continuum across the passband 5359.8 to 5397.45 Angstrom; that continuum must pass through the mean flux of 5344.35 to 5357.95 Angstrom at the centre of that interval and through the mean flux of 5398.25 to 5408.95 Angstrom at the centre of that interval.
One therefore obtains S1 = 1.6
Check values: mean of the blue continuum 8.21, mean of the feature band 7.93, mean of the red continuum 8.36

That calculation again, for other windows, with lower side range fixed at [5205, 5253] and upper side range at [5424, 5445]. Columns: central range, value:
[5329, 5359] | -0.76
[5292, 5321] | -0.20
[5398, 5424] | -0.92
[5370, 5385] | -0.33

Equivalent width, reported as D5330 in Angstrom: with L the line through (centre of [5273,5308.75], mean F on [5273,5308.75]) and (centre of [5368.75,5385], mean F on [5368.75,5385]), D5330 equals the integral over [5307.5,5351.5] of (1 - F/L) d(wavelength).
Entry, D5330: -0.1 Angstrom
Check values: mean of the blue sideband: 8.18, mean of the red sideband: 8.08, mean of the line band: 8.15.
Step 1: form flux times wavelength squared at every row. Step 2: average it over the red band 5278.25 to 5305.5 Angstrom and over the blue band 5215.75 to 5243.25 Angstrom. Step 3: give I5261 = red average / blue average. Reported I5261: 1.0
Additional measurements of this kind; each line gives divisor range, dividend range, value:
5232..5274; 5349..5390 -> 1.03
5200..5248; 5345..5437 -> 1.05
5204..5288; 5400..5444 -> 1.04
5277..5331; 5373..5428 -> 1.01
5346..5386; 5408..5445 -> 0.99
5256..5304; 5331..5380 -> 1.03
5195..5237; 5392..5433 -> 1.06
